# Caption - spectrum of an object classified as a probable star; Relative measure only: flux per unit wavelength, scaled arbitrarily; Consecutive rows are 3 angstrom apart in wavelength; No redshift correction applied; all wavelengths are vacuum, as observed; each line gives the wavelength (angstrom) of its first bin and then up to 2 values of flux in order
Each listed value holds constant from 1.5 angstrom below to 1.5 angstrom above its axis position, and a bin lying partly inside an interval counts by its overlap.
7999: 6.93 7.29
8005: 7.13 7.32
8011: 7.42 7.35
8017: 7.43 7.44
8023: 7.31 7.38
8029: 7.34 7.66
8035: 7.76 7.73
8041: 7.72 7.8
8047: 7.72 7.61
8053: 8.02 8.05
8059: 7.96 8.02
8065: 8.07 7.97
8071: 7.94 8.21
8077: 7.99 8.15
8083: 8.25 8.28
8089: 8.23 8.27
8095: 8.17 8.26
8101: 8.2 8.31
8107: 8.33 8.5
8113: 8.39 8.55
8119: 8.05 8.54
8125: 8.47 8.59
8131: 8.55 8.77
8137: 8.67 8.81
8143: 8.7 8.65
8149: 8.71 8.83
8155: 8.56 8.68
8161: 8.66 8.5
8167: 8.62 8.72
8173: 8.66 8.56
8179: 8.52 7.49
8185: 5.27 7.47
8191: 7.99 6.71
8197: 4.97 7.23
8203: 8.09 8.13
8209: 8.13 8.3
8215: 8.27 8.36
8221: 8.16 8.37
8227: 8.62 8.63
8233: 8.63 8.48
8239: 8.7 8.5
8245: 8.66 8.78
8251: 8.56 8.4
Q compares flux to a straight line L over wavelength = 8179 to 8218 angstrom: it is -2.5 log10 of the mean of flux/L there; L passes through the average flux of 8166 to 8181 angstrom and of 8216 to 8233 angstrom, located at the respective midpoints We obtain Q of 0.15 mag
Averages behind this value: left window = 8.58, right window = 8.44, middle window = 7.42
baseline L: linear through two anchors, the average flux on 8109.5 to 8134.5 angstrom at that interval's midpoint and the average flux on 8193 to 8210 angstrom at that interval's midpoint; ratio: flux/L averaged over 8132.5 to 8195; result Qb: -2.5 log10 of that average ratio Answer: -0.06 mag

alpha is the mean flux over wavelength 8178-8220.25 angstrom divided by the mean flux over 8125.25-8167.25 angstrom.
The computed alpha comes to 0.87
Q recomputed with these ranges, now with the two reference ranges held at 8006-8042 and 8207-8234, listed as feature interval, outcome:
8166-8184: -0.02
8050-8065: -0.05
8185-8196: 0.18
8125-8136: -0.09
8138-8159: -0.09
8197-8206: 0.14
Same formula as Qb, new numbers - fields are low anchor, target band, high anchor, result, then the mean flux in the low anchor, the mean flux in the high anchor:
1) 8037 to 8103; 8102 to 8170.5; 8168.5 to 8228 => -0.087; 8.03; 7.79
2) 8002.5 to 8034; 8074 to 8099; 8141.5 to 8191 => -0.055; 7.38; 8.28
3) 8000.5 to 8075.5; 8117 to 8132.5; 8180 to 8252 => -0.086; 7.67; 7.94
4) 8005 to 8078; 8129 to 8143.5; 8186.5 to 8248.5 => -0.106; 7.7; 8.04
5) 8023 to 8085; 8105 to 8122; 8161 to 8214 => -0.076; 7.86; 7.76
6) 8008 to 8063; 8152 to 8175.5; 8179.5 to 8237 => -0.121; 7.64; 7.76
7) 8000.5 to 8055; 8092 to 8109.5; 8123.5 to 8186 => -0.028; 7.53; 8.45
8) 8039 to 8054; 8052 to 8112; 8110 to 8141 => -0.007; 7.76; 8.53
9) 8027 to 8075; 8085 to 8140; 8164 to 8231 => -0.073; 7.84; 7.88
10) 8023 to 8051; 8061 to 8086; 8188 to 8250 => -0.052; 7.62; 8.07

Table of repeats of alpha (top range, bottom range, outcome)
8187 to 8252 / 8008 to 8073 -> 1.05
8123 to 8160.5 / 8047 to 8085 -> 1.08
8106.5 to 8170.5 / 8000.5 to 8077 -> 1.12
